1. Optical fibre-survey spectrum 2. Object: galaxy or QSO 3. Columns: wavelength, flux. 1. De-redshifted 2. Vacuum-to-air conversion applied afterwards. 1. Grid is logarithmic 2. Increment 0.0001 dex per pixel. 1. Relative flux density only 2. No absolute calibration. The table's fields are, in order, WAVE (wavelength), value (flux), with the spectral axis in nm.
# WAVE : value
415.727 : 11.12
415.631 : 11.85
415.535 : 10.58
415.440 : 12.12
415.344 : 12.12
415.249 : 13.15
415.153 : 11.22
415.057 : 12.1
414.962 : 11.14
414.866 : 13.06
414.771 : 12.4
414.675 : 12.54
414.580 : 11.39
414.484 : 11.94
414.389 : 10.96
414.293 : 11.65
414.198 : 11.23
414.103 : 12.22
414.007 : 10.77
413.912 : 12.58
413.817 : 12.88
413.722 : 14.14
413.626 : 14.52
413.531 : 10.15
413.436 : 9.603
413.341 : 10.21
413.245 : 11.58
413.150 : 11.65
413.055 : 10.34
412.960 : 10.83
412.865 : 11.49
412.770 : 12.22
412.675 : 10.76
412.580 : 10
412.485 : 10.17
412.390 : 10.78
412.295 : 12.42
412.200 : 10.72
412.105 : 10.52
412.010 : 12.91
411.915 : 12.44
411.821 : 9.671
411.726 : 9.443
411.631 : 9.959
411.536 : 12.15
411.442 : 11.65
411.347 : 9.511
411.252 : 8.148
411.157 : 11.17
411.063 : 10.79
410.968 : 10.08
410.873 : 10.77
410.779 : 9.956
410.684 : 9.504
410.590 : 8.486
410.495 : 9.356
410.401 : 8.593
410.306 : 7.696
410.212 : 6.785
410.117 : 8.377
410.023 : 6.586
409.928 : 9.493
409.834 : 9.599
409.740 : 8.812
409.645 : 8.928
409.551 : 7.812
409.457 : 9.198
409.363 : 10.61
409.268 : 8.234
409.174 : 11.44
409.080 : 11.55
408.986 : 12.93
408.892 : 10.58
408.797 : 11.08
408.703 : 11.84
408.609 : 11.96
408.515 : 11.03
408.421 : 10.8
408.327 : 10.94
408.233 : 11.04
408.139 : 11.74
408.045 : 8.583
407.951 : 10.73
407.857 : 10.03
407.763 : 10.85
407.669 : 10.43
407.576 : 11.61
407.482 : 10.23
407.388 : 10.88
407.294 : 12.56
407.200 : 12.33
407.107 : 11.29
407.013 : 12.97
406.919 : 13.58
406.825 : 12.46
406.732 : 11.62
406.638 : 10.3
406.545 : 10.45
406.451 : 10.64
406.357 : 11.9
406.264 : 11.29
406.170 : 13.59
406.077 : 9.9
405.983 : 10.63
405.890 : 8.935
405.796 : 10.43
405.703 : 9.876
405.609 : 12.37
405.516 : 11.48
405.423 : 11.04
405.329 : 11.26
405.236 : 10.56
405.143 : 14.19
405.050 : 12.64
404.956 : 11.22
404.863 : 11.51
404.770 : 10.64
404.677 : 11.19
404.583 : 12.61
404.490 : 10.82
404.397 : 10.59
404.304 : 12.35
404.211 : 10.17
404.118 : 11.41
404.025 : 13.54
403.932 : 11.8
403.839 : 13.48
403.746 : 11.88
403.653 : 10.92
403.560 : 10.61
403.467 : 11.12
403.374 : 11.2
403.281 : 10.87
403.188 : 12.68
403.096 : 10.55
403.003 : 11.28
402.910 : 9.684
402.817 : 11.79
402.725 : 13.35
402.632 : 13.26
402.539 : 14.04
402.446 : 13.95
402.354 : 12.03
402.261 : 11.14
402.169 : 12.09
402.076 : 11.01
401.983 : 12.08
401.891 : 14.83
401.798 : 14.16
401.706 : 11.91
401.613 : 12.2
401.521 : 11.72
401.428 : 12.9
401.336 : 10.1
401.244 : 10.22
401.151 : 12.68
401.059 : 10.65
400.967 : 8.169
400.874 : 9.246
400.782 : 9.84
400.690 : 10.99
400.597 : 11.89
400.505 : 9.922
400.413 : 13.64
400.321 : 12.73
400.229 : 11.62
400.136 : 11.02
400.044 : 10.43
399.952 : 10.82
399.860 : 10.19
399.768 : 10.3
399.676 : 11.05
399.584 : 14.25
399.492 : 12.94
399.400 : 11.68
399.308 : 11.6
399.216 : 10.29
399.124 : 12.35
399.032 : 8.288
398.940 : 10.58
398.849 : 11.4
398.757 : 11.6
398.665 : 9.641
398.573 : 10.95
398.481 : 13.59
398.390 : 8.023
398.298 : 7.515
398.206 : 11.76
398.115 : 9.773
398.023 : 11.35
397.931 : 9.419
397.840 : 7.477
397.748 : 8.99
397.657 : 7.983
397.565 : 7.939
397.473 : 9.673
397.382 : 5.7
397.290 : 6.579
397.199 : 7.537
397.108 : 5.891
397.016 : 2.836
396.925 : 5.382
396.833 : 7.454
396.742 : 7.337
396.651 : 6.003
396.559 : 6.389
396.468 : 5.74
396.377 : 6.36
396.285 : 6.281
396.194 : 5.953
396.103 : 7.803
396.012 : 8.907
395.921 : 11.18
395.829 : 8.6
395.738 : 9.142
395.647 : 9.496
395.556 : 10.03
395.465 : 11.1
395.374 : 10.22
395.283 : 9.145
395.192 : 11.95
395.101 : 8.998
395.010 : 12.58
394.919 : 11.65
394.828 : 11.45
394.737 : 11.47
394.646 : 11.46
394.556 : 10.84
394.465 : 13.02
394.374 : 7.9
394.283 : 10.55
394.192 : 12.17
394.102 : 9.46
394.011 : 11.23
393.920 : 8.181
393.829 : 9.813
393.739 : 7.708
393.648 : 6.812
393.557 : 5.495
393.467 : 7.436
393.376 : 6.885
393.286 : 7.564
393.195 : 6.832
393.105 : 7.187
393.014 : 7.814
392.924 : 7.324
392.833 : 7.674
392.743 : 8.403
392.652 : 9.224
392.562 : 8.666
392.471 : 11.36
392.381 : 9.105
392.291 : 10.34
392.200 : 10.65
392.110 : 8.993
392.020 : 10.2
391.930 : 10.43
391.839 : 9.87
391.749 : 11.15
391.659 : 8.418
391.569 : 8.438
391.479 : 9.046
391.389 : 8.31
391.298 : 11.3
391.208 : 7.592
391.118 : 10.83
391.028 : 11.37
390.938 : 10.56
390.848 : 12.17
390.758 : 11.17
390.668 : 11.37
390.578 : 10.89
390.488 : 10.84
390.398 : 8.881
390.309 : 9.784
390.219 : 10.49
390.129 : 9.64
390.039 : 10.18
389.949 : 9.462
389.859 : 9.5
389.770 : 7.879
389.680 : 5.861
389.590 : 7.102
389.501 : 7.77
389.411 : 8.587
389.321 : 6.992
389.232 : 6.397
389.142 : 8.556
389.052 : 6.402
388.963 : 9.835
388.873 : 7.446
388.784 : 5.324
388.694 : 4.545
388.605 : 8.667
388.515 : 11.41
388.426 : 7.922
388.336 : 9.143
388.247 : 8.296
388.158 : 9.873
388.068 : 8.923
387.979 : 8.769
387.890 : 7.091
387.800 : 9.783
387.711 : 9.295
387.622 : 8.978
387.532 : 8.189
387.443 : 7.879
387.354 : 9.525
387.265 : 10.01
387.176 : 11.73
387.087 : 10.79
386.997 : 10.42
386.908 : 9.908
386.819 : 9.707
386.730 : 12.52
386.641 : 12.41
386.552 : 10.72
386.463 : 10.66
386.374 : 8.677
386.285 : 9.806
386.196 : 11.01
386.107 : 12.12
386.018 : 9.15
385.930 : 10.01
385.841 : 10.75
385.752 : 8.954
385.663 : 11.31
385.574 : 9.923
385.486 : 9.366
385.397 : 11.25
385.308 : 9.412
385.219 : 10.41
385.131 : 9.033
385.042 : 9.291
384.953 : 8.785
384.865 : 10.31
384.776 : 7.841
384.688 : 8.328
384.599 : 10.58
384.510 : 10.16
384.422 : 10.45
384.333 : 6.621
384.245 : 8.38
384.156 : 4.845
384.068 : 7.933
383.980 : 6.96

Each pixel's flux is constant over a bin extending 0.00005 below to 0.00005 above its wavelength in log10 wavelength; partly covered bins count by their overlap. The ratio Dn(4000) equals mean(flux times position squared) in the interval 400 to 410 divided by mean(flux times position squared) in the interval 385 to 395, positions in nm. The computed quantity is 1.29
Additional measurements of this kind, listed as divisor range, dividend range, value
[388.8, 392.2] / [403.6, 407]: 1.33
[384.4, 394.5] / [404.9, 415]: 1.30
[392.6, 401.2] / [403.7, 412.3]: 1.21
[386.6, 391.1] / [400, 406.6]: 1.35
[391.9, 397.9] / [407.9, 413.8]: 1.30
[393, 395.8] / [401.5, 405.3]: 1.31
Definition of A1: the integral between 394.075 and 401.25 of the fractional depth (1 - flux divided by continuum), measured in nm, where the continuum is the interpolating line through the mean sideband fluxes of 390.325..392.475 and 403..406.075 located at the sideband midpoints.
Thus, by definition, 0.66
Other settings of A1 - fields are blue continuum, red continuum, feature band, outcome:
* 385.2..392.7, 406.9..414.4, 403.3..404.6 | -0.16 nm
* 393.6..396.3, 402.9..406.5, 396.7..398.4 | 0.41 nm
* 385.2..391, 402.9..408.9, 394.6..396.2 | 0.00 nm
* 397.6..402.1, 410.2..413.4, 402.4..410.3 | -0.29 nm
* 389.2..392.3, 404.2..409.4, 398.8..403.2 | -0.40 nm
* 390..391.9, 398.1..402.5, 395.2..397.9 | 0.76 nm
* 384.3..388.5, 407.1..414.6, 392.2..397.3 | 0.69 nm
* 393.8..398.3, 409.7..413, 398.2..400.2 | -0.38 nm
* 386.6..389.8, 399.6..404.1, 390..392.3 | -0.19 nm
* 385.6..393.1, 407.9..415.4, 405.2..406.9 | -0.11 nm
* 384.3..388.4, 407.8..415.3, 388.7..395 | 0.49 nm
